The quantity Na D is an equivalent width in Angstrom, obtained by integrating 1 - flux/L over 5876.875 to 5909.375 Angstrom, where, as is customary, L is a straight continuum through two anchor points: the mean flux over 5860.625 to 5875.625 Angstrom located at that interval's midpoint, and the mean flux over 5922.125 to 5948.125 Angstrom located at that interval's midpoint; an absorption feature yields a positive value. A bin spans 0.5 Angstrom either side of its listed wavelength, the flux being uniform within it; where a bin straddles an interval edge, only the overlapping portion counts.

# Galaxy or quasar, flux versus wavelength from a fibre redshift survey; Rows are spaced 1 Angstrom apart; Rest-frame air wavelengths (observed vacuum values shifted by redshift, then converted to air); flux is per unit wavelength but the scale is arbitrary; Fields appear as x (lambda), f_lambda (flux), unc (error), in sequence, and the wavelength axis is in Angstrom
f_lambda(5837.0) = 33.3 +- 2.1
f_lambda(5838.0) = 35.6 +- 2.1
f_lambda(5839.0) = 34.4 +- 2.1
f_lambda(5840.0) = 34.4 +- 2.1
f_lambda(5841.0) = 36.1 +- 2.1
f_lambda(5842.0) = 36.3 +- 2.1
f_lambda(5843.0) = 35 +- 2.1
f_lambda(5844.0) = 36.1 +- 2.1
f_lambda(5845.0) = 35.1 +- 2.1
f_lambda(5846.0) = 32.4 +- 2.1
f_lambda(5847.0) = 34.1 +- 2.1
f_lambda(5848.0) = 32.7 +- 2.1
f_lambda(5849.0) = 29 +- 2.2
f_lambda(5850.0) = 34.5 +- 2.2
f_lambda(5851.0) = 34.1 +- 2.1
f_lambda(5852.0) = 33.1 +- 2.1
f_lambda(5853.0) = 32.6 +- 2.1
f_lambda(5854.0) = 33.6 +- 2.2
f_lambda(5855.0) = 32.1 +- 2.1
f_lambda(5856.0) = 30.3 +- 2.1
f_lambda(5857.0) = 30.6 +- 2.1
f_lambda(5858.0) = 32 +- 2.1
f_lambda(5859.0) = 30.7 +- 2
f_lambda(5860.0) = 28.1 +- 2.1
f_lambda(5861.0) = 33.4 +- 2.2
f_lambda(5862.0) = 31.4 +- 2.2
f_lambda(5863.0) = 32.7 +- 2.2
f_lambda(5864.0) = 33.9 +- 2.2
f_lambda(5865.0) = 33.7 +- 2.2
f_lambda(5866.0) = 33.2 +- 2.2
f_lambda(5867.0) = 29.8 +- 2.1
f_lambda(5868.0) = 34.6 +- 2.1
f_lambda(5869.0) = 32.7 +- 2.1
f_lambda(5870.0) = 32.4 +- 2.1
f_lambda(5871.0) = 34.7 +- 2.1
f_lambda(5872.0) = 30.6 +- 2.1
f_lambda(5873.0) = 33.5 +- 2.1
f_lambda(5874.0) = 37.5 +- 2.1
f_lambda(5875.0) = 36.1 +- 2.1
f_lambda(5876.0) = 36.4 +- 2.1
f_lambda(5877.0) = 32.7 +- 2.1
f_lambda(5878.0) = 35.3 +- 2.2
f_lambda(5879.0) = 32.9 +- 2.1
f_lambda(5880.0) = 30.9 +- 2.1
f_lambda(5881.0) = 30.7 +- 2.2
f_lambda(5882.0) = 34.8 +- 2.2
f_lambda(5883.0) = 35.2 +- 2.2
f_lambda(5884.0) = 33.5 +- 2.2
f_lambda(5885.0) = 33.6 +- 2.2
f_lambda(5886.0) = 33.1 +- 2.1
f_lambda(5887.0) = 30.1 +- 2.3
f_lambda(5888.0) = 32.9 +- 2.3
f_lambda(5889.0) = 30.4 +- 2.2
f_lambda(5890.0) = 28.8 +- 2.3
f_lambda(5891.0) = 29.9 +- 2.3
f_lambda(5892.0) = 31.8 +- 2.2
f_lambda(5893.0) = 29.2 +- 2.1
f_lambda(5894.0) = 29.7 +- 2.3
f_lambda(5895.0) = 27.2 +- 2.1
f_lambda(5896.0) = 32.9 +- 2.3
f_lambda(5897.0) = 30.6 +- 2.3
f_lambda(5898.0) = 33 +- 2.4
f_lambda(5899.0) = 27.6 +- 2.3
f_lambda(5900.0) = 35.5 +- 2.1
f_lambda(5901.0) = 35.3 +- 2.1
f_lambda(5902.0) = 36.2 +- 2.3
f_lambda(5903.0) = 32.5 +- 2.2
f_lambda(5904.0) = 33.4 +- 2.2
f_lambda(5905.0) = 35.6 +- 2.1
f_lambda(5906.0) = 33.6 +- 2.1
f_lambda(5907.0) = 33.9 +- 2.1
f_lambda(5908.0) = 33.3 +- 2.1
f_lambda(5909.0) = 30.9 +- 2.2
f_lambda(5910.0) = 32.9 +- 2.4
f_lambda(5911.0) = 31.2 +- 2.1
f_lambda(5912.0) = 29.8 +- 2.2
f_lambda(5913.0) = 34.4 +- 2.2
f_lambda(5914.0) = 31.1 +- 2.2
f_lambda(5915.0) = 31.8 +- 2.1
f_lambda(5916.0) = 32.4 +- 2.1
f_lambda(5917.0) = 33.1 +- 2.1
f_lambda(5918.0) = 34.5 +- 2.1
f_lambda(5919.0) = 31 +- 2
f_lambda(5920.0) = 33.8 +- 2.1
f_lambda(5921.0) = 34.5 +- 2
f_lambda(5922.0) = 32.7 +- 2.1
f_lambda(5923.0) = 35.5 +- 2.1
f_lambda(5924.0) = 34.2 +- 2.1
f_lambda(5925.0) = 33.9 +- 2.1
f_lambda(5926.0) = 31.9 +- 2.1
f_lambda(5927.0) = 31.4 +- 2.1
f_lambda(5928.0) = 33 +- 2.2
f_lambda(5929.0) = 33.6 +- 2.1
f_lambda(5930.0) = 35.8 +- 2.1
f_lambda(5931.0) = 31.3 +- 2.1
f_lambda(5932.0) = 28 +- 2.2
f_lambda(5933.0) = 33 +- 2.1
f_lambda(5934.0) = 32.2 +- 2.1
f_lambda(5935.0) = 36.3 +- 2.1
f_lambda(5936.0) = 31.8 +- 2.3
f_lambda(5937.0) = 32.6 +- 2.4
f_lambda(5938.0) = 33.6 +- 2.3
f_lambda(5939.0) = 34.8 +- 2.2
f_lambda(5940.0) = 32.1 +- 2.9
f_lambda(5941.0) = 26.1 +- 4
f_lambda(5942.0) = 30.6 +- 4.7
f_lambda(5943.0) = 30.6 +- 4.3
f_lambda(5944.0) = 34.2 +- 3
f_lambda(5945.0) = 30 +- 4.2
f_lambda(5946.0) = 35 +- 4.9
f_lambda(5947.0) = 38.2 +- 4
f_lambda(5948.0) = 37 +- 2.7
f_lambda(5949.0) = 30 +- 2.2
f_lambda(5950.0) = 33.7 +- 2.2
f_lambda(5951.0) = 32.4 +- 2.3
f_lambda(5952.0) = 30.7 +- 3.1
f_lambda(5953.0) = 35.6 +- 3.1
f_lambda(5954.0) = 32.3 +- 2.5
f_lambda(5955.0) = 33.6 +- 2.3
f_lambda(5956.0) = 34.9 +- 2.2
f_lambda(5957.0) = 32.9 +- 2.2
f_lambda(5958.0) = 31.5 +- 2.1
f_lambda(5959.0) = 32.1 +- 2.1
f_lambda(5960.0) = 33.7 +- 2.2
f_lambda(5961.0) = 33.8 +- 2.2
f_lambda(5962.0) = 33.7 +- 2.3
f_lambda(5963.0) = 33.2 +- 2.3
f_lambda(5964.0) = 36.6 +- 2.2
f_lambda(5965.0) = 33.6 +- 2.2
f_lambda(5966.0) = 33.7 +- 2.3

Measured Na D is 0.8 Angstrom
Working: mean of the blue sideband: 33.4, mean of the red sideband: 32.9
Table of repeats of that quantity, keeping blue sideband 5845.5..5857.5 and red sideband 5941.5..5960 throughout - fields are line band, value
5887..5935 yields 0.6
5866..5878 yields -0.4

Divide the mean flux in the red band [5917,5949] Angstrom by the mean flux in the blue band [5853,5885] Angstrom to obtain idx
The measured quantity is 1.00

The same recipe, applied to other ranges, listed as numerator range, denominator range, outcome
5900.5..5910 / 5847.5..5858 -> 1.05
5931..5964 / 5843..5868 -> 1.01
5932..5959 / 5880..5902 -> 1.03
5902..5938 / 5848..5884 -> 1.00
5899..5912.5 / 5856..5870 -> 1.04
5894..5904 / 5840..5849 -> 0.94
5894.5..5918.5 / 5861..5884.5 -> 0.98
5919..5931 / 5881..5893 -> 1.05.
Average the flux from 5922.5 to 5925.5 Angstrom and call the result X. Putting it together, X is 34.5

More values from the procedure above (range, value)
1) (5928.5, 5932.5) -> 32.2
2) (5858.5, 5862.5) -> 30.9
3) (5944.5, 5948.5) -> 35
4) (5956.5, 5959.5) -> 32.2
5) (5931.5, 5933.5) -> 30.5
